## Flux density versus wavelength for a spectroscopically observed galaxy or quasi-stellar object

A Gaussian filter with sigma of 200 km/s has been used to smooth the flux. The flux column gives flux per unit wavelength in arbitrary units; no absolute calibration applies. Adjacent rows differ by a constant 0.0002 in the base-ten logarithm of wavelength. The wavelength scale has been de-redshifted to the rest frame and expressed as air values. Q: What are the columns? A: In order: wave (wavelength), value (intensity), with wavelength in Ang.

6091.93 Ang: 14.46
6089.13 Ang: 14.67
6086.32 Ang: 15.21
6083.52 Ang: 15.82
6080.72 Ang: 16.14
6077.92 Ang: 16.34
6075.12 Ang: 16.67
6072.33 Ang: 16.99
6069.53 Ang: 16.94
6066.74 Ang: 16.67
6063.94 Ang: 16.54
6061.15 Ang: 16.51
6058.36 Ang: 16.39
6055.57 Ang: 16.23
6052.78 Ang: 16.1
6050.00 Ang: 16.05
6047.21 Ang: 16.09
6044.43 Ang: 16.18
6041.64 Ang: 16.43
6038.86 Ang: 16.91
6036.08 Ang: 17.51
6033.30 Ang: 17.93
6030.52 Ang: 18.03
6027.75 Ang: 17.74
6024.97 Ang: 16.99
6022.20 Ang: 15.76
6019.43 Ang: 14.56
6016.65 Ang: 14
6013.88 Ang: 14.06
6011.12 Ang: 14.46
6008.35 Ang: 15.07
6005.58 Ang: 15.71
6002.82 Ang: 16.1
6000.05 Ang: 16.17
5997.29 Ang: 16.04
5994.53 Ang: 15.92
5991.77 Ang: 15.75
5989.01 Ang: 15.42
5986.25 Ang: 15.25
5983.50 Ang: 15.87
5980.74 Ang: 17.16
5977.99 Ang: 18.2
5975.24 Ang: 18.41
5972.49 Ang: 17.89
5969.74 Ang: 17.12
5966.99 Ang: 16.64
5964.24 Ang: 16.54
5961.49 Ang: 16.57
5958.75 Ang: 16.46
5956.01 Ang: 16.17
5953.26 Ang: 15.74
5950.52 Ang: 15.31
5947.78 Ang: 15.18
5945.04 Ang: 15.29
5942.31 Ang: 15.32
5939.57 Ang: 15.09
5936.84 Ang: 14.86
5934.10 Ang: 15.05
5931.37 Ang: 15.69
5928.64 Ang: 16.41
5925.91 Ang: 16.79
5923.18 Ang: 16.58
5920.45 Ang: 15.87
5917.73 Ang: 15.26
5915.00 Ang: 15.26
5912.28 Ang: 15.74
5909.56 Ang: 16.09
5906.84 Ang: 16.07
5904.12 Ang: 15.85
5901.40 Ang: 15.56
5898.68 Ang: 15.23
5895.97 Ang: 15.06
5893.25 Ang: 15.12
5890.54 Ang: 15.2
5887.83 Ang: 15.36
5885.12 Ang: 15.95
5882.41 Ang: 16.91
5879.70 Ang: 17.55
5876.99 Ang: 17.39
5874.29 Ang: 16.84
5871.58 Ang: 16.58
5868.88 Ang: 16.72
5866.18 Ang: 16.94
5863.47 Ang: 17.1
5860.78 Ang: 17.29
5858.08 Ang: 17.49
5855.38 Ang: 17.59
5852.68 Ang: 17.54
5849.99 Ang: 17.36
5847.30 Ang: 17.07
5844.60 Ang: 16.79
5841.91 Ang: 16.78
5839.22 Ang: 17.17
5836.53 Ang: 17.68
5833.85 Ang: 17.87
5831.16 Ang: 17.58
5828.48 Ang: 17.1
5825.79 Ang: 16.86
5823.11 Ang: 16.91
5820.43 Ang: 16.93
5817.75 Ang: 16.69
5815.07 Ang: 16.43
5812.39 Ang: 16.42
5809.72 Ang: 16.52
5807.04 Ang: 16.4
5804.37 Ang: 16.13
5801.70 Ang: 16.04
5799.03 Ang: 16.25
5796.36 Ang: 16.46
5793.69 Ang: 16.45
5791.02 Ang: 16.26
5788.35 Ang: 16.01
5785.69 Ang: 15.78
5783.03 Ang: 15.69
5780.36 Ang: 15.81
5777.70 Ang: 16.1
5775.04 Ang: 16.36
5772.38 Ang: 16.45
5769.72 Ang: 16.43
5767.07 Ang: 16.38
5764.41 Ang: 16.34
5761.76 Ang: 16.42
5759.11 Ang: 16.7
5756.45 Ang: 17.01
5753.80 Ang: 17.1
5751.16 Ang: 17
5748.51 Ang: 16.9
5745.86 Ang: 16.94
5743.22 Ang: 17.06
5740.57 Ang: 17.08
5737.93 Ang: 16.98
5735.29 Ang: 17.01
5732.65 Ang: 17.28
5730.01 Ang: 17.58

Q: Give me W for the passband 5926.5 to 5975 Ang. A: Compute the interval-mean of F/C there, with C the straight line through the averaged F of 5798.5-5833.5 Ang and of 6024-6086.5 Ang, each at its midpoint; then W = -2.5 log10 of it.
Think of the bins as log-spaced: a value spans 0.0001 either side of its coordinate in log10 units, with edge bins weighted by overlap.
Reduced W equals 0.04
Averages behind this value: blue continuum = 16.7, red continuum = 16.7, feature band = 16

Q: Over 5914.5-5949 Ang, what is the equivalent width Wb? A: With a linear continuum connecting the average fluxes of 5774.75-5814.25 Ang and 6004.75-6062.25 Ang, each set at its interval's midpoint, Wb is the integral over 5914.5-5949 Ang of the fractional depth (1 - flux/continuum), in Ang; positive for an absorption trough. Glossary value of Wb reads 1.2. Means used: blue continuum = 16.2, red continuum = 16.1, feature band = 15.6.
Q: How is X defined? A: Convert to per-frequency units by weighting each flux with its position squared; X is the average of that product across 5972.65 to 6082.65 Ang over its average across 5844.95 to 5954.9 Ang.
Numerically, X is 1.06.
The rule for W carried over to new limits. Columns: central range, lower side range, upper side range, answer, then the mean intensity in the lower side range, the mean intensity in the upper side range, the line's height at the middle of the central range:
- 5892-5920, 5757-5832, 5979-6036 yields 0.04 mag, 16.4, 16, 16.2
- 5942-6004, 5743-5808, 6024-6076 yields 0.02 mag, 16.4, 16.8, 16.7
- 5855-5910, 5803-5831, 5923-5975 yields 0.00 mag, 16.7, 16.1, 16.4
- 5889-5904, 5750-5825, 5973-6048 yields 0.07 mag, 16.4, 16.2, 16.3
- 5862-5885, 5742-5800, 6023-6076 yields -0.02 mag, 16.4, 16.8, 16.6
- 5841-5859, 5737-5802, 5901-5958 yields -0.07 mag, 16.5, 15.7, 16.1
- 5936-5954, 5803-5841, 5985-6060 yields 0.08 mag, 16.9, 16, 16.4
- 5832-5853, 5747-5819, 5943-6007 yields -0.06 mag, 16.4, 16.3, 16.4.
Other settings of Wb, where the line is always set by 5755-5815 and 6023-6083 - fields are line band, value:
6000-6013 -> 1.0 Ang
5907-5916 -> 0.4 Ang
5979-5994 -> 0.6 Ang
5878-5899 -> 0.8 Ang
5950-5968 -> 0.4 Ang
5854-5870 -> -0.8 Ang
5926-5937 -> 0.5 Ang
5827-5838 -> -0.8 Ang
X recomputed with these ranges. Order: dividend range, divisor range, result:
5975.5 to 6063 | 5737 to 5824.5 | 1.06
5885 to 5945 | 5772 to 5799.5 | 1.01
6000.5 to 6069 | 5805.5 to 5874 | 1.01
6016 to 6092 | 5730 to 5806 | 1.09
